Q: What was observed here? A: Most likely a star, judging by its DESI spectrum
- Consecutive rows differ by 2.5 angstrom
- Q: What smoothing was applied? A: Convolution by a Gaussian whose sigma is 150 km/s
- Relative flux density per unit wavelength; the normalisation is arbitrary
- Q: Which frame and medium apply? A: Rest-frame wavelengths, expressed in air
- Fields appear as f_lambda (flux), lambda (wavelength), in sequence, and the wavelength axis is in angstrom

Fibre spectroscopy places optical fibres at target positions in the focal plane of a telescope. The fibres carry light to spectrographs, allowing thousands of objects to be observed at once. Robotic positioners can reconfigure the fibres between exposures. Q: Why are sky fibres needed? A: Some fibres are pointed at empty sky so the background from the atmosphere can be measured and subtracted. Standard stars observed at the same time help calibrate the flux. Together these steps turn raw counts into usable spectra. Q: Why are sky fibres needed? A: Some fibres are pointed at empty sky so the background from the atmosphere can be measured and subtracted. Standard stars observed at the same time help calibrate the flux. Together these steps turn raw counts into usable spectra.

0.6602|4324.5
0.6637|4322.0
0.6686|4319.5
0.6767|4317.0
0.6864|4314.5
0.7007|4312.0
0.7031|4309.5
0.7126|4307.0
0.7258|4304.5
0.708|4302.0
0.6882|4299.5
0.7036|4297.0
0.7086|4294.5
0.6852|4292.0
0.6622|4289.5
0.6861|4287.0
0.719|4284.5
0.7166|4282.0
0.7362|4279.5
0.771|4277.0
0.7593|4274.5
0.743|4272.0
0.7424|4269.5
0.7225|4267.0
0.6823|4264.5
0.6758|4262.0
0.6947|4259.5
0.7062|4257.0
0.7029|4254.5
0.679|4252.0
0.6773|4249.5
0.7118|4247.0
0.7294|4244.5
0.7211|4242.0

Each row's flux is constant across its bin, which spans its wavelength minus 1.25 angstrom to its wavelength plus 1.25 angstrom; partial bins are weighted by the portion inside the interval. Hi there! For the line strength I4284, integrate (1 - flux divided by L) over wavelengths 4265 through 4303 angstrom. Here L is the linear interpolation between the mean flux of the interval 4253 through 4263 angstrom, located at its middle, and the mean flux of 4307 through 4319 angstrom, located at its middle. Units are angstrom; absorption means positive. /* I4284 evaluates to -1.2 angstrom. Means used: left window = 0.695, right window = 0.692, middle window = 0.716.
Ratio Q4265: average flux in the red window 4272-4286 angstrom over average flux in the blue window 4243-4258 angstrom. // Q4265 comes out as 1.1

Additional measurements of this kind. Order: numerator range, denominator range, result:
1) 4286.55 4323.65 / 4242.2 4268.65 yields 0.99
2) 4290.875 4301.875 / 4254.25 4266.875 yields 1.01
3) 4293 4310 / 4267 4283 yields 0.95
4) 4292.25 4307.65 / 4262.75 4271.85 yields 0.99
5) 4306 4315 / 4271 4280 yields 0.93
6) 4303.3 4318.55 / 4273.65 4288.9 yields 0.96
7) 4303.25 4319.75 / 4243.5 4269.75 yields 1.00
